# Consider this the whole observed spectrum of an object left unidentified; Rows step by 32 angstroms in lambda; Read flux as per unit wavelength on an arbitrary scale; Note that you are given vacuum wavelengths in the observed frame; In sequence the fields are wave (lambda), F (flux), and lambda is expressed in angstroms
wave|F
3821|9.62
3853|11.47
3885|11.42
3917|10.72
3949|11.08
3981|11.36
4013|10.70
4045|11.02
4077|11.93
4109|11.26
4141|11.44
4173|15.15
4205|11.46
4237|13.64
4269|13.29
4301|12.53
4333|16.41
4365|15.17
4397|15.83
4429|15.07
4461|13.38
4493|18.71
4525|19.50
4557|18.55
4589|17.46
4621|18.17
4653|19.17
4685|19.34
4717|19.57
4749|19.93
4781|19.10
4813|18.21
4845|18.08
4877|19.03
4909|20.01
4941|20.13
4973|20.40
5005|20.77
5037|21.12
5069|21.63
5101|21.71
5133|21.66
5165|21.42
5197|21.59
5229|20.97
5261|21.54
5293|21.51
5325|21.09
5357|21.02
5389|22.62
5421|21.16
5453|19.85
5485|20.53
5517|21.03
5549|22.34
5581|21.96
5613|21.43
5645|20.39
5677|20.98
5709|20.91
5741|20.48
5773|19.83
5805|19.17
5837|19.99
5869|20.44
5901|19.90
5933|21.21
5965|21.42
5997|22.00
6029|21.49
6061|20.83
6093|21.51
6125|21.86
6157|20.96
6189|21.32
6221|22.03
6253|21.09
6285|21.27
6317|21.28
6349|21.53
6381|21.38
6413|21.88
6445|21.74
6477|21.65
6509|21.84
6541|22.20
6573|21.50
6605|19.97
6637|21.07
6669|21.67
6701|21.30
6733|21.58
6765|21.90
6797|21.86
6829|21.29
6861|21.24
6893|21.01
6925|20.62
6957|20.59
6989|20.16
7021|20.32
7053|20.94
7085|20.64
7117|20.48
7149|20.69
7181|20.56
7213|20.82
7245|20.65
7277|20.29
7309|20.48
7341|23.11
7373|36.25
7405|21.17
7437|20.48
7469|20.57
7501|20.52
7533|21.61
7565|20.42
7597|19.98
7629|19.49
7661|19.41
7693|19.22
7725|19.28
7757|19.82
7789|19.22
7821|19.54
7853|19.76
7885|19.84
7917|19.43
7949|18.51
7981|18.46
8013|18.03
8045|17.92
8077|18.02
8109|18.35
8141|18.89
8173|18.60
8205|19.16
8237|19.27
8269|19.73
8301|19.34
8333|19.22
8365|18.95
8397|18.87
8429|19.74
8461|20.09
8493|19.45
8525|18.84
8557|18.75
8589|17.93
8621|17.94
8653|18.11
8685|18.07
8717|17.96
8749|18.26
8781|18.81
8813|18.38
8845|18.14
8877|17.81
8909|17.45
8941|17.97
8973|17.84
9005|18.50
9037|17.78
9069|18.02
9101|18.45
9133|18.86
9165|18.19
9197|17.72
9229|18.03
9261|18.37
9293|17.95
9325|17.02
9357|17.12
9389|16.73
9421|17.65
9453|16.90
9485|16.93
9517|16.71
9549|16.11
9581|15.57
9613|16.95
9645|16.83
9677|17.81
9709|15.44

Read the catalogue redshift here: 0.121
